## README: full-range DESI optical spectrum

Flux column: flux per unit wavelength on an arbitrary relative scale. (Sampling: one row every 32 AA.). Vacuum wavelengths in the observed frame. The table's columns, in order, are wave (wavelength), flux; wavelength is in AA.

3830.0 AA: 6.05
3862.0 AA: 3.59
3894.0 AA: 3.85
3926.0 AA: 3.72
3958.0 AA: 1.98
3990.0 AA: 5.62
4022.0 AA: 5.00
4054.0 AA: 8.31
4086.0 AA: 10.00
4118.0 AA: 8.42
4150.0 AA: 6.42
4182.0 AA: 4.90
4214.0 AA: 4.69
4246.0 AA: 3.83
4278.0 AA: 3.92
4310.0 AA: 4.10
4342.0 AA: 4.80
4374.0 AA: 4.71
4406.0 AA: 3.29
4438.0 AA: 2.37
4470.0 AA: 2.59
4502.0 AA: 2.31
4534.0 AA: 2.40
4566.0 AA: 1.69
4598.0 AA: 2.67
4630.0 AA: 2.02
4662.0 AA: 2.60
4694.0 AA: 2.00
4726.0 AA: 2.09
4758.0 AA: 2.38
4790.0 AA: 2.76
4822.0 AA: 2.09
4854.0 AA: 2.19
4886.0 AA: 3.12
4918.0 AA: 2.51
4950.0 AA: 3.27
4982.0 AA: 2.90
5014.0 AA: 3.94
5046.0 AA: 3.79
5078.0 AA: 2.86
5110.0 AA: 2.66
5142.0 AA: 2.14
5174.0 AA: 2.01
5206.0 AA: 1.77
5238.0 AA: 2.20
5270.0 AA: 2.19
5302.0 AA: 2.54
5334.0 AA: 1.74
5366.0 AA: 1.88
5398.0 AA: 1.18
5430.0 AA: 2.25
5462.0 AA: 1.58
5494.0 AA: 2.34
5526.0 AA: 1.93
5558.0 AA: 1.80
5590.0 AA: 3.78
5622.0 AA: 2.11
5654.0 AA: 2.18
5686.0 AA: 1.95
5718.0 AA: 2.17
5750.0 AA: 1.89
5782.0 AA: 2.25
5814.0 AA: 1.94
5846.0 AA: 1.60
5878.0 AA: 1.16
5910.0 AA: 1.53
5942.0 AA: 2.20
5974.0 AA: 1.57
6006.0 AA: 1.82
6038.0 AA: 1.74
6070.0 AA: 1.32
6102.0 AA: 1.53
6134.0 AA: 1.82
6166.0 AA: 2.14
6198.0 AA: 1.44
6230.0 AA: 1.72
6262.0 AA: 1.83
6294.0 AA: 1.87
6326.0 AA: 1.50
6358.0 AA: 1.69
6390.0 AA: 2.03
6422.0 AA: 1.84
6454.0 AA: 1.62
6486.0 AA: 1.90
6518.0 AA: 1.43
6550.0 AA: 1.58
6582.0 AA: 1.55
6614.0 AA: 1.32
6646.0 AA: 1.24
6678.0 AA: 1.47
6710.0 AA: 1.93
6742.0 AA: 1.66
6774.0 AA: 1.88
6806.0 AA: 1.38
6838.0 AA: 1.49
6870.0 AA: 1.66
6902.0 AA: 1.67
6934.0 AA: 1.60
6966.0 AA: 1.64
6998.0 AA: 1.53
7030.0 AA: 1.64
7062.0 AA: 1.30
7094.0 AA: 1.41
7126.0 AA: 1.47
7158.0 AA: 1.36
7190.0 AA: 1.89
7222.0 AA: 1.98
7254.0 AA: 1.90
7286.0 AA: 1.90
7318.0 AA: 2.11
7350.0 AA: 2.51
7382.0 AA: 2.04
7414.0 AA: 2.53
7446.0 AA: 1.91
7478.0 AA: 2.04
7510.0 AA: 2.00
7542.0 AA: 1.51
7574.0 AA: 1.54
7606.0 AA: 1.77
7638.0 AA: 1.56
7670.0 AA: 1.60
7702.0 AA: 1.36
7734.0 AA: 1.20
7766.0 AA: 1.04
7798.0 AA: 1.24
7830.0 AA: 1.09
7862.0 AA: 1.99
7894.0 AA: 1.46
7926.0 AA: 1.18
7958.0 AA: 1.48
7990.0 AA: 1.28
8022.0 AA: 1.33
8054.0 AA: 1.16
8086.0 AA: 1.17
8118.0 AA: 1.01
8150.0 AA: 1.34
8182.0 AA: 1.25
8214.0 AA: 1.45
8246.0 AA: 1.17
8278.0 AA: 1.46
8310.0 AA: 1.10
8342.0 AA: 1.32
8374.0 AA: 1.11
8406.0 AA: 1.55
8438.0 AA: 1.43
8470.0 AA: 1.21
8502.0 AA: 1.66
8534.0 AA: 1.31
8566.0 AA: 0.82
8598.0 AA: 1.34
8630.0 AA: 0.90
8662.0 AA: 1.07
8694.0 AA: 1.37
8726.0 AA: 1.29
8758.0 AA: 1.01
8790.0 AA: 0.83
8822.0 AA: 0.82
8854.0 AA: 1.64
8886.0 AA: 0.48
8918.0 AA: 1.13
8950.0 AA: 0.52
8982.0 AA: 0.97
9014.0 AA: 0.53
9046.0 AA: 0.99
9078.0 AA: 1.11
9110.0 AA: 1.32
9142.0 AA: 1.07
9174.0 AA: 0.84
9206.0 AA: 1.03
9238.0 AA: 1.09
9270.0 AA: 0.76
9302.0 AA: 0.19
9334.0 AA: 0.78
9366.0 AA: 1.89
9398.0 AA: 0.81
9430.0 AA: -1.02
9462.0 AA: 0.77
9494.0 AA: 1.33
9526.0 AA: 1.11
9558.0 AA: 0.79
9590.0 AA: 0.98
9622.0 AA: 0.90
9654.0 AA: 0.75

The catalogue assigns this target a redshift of 1.65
